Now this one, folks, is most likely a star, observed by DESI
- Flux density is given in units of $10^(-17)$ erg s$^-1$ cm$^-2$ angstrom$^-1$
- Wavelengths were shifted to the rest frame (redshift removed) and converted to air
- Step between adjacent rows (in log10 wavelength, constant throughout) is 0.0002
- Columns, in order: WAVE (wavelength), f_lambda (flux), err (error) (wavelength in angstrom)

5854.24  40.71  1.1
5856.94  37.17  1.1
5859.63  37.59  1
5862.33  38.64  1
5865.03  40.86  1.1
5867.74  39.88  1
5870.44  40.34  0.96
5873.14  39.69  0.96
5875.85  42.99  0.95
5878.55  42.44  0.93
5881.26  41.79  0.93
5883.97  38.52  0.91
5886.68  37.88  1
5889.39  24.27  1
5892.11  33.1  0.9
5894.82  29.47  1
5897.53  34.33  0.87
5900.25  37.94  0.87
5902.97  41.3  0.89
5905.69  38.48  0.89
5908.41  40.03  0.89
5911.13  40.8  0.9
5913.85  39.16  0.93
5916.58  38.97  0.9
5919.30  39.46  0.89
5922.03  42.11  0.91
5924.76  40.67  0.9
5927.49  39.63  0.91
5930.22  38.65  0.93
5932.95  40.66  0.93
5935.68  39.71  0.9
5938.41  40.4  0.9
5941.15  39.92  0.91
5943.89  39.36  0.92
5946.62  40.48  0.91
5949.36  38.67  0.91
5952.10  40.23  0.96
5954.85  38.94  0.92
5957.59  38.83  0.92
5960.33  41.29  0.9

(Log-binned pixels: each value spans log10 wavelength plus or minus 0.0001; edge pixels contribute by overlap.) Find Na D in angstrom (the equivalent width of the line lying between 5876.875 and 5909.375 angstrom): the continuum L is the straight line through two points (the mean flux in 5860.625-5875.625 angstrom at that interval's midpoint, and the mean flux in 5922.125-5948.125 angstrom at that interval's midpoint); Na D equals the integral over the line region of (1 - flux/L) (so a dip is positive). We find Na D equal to 2.8 angstrom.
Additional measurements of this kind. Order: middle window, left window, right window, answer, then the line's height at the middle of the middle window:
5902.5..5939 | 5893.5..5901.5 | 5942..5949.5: -3.31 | 36.7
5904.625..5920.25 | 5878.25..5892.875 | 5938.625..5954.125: -0.77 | 37.6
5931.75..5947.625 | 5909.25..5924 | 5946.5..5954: -0.13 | 39.7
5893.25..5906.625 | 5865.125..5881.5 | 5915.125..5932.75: 1.42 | 40.5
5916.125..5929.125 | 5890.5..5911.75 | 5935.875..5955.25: -0.71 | 38.1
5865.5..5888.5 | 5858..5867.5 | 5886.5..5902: -2.53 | 36.2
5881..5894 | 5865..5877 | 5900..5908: 1.88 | 40.1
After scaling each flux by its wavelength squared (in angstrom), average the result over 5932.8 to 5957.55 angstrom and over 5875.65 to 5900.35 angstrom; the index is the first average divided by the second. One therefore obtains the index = 1.1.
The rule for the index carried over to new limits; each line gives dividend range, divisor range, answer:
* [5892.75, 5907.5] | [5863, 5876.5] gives 0.90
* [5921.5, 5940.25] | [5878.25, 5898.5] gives 1.17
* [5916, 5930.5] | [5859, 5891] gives 1.05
